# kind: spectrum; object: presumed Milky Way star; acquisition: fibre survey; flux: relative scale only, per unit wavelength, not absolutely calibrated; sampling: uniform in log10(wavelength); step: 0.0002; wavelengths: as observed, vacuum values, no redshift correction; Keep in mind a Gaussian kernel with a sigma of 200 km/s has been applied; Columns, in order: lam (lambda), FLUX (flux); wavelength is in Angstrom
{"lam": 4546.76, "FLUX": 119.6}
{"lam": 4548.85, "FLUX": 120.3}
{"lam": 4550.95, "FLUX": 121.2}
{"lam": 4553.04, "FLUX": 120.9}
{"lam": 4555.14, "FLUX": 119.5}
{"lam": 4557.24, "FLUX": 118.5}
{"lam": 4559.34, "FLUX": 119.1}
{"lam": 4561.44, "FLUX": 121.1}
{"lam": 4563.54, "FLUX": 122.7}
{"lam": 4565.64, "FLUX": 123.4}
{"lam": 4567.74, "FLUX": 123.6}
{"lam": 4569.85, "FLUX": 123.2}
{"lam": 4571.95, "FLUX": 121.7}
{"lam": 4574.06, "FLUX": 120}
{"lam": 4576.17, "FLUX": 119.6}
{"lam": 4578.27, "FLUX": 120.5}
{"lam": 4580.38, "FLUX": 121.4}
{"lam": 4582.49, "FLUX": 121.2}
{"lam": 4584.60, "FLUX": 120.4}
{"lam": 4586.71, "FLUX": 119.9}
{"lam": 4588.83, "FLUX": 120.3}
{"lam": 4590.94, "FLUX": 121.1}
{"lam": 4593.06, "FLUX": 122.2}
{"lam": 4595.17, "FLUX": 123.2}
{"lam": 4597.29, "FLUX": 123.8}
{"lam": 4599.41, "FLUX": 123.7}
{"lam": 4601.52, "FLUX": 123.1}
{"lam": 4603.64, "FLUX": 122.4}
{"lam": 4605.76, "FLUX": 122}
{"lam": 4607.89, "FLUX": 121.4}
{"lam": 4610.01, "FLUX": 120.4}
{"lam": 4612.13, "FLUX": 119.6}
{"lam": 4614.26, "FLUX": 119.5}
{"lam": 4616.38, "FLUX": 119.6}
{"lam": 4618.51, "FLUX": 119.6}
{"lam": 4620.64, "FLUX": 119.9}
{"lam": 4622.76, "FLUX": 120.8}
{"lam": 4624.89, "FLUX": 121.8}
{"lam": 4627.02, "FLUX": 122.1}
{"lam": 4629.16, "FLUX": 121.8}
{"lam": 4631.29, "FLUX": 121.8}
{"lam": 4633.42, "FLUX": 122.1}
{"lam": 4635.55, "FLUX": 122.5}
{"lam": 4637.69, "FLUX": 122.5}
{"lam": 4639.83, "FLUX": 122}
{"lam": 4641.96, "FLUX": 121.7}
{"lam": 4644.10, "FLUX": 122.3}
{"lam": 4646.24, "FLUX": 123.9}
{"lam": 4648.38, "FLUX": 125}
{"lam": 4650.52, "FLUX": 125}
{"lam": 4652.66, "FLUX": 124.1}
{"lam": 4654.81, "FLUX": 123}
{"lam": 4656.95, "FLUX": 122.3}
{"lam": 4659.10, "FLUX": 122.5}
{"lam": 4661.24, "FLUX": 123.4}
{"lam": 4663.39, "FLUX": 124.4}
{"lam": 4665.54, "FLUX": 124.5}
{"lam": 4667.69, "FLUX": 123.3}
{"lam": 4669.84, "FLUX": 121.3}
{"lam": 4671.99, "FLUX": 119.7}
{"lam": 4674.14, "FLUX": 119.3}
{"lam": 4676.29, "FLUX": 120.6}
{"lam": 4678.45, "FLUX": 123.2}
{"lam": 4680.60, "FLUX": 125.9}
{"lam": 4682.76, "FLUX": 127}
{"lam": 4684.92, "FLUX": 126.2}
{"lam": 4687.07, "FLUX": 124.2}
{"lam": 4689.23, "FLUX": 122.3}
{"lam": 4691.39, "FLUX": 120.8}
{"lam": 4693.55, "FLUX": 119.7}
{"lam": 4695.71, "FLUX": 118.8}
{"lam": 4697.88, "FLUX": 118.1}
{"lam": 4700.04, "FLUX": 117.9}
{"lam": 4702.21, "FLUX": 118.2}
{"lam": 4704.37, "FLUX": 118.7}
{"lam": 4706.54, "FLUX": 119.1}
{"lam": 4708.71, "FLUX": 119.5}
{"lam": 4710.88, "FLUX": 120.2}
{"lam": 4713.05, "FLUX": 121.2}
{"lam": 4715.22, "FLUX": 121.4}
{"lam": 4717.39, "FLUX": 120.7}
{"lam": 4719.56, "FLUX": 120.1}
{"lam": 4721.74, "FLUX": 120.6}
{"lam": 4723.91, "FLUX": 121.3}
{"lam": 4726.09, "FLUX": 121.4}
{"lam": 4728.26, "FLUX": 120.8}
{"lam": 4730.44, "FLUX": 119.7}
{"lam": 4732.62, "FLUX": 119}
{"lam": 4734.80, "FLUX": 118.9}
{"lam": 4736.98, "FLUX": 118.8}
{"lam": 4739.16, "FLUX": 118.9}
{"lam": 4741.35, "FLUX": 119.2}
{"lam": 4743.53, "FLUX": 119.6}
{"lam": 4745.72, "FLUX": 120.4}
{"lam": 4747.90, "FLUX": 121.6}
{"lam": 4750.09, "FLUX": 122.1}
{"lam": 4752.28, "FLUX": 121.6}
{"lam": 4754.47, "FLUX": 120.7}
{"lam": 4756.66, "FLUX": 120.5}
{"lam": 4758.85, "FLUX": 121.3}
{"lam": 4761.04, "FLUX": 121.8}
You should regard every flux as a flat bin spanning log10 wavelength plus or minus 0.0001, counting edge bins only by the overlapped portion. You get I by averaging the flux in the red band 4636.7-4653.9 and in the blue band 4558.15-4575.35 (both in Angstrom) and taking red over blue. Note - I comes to 1.01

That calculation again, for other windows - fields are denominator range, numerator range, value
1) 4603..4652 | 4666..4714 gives 1.00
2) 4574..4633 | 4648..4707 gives 1.01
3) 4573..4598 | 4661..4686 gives 1.02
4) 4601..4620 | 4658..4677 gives 1.01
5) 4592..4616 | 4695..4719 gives 0.98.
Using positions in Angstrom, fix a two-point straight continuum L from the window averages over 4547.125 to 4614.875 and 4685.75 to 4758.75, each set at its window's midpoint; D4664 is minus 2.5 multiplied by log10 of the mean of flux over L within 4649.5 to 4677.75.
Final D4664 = -0.017 mag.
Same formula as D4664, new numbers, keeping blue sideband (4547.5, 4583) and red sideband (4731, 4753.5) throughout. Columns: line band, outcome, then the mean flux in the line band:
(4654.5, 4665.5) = -0.02 mag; 123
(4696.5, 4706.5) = 0.02 mag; 118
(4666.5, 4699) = -0.02 mag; 122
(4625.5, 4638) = -0.01 mag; 122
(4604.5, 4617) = 0.00 mag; 120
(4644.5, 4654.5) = -0.03 mag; 124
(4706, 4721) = 0.00 mag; 120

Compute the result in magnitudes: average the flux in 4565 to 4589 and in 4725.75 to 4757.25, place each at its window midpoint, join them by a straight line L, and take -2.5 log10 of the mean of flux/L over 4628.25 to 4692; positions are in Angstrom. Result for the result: -0.02 mag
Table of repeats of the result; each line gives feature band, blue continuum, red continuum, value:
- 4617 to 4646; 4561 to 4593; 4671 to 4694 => 0.00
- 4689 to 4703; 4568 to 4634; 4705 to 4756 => 0.01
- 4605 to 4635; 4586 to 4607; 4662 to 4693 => 0.01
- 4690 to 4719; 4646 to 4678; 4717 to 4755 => 0.02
